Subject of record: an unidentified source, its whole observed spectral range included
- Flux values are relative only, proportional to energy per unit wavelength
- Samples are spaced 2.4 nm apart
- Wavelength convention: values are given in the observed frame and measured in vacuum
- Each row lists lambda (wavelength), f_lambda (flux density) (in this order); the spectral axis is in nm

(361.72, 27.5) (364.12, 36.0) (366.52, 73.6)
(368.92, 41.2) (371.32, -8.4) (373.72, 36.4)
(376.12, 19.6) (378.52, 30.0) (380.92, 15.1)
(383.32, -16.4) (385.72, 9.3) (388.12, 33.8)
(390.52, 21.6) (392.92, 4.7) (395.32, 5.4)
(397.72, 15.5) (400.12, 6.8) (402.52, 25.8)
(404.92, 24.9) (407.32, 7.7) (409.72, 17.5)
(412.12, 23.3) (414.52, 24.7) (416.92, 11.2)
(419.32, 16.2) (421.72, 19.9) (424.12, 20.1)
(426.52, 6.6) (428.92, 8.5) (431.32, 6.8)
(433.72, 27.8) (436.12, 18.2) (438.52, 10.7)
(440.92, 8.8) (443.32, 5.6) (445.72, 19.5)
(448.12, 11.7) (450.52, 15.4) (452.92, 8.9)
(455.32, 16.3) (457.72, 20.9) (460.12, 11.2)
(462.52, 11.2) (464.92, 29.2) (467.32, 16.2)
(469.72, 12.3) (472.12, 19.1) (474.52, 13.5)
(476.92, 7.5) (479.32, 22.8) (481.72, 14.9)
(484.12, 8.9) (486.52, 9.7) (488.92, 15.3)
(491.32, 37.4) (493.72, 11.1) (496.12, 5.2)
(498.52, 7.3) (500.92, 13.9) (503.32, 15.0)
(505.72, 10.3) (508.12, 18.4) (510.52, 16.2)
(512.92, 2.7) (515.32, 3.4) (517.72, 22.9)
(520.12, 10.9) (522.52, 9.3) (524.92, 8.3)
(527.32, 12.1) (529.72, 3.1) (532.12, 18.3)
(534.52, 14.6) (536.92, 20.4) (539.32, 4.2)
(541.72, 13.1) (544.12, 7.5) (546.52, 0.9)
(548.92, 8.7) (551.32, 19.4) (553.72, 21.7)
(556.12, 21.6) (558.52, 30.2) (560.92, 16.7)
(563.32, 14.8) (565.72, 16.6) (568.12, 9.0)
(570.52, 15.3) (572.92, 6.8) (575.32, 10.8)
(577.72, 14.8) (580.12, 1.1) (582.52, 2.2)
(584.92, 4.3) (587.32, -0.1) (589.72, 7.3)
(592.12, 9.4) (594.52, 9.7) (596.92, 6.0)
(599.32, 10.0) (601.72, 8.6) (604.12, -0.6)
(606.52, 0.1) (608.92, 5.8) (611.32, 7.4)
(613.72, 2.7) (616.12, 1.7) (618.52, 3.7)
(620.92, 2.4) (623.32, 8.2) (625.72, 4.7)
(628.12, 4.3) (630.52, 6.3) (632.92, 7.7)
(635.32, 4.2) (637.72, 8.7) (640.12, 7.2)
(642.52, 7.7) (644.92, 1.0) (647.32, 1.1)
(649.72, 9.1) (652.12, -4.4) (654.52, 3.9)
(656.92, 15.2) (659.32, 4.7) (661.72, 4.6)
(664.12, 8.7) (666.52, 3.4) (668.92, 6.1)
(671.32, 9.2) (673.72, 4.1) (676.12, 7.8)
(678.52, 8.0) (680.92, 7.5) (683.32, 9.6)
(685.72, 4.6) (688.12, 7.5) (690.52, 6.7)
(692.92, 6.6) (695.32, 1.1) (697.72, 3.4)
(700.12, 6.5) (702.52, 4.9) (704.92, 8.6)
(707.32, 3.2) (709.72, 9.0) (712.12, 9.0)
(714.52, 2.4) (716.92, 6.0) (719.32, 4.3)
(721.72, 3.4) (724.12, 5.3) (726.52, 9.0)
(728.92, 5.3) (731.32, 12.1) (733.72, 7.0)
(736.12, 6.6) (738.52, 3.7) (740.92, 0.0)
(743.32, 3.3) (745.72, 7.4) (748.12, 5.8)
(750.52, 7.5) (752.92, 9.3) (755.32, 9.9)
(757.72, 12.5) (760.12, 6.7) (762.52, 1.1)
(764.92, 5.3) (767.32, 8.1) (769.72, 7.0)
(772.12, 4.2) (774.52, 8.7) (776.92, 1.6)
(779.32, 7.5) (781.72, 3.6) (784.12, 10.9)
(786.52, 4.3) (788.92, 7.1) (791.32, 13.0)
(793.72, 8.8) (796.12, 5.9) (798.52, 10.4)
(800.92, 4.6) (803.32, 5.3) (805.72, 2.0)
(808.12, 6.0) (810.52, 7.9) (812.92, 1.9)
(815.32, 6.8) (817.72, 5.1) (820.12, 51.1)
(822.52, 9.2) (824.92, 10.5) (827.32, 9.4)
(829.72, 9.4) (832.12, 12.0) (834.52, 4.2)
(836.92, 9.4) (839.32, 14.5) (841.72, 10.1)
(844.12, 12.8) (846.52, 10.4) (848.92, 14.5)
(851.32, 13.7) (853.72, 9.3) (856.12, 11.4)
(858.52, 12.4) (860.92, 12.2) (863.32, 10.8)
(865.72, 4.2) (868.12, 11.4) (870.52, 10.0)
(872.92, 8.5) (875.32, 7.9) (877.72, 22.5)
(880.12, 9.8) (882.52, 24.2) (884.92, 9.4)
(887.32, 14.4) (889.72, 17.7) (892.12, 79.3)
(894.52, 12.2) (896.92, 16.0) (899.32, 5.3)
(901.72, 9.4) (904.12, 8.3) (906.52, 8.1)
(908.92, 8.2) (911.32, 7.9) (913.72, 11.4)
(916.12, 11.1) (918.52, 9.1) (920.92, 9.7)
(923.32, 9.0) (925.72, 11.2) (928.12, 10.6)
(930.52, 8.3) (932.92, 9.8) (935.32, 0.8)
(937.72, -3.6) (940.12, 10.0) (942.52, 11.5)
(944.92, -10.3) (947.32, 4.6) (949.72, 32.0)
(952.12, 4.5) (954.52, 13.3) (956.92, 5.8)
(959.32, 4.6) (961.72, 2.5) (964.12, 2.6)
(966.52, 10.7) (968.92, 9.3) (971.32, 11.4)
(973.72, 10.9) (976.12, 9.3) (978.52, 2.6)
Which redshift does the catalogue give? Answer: 1.198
